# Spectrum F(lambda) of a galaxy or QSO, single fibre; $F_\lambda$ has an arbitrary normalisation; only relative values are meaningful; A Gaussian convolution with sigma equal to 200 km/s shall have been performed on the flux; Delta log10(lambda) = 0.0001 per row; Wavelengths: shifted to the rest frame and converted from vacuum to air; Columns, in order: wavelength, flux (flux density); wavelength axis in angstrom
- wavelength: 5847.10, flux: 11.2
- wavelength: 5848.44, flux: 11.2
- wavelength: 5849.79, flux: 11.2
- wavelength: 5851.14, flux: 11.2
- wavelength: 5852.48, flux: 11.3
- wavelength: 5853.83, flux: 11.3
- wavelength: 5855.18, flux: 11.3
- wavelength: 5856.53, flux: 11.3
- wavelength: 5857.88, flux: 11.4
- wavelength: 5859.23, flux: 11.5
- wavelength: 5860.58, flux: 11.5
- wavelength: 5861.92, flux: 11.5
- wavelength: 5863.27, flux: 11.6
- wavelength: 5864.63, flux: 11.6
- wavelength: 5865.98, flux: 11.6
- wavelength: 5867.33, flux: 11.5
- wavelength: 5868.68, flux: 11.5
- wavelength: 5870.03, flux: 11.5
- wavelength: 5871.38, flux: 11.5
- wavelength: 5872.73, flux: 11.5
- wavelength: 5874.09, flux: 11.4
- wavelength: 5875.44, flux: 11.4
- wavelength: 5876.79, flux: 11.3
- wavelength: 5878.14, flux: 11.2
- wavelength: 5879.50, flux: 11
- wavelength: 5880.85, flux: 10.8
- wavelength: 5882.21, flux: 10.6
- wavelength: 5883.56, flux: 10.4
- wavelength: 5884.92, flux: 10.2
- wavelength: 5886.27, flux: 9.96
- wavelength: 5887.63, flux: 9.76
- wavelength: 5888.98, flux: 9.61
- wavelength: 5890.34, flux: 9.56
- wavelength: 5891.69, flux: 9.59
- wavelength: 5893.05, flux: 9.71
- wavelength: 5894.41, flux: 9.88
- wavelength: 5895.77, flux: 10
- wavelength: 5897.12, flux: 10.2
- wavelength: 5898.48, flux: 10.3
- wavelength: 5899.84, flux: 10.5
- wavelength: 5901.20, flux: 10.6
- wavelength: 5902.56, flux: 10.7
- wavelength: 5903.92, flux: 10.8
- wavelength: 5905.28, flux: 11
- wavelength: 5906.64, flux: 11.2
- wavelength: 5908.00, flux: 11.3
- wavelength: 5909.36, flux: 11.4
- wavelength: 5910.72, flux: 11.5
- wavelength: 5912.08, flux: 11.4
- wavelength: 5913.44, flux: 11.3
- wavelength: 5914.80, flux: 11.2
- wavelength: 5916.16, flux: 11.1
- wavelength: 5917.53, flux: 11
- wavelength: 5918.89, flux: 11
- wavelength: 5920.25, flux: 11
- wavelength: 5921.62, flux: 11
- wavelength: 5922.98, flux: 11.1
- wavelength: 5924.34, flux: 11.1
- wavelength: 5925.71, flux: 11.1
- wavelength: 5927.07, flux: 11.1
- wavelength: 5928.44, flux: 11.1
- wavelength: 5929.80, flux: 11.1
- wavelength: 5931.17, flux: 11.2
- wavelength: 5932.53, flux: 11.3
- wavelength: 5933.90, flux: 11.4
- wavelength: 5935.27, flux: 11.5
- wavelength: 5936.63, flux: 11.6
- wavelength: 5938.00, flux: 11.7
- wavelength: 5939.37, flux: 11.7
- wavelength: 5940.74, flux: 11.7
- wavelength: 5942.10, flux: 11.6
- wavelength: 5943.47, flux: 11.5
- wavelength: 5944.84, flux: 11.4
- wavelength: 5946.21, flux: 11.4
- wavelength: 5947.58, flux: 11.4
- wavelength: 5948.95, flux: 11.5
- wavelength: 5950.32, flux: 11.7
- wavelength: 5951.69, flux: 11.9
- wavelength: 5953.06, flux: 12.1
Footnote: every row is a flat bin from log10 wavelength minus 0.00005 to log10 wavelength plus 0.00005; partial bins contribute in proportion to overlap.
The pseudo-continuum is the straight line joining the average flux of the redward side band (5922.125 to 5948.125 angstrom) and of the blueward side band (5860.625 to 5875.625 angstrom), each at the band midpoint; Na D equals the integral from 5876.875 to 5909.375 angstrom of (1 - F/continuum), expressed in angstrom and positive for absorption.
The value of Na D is 2.9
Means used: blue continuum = 11.5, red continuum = 11.4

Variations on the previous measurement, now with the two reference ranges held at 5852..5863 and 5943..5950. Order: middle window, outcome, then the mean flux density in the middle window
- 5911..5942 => 0.5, 11.3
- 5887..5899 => 1.7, 9.84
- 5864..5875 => -0.1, 11.5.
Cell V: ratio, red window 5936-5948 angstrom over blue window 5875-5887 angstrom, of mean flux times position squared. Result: 1.10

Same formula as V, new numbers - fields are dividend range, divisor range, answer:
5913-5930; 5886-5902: 1.12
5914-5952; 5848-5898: 1.06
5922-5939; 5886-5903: 1.14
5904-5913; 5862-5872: 0.99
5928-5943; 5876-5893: 1.13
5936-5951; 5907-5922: 1.04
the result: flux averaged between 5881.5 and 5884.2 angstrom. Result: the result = 10.5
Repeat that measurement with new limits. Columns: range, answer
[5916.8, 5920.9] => 11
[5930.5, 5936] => 11.4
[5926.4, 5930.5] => 11.1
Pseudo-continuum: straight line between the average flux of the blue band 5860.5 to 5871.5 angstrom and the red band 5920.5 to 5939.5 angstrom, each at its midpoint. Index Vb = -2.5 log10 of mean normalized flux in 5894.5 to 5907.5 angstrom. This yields 0.082 mag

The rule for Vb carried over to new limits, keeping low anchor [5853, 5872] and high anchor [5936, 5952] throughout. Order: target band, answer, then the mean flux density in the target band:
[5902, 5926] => 0.04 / 11.1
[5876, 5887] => 0.08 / 10.7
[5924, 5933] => 0.04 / 11.1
